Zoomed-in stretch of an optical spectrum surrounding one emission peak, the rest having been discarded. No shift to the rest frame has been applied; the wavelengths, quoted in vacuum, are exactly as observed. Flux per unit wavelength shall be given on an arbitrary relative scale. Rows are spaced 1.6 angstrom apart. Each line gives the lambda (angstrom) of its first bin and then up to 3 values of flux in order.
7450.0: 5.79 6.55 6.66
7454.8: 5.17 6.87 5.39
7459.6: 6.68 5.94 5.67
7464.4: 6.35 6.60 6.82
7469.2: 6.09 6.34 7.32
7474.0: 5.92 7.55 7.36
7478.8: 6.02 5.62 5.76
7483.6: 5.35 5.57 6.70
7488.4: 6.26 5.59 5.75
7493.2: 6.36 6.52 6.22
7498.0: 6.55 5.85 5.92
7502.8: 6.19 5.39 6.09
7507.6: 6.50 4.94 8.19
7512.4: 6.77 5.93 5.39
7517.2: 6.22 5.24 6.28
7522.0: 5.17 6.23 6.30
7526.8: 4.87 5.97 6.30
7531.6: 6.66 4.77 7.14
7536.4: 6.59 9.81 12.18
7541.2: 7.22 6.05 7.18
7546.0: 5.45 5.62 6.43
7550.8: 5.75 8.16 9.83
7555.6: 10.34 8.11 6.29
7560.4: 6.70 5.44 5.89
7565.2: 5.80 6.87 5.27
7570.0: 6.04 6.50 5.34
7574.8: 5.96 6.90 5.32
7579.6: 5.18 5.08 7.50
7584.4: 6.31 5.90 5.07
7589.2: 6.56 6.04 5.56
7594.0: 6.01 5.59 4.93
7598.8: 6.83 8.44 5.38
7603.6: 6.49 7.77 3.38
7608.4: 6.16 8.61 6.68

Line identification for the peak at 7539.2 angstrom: [S II] 6716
